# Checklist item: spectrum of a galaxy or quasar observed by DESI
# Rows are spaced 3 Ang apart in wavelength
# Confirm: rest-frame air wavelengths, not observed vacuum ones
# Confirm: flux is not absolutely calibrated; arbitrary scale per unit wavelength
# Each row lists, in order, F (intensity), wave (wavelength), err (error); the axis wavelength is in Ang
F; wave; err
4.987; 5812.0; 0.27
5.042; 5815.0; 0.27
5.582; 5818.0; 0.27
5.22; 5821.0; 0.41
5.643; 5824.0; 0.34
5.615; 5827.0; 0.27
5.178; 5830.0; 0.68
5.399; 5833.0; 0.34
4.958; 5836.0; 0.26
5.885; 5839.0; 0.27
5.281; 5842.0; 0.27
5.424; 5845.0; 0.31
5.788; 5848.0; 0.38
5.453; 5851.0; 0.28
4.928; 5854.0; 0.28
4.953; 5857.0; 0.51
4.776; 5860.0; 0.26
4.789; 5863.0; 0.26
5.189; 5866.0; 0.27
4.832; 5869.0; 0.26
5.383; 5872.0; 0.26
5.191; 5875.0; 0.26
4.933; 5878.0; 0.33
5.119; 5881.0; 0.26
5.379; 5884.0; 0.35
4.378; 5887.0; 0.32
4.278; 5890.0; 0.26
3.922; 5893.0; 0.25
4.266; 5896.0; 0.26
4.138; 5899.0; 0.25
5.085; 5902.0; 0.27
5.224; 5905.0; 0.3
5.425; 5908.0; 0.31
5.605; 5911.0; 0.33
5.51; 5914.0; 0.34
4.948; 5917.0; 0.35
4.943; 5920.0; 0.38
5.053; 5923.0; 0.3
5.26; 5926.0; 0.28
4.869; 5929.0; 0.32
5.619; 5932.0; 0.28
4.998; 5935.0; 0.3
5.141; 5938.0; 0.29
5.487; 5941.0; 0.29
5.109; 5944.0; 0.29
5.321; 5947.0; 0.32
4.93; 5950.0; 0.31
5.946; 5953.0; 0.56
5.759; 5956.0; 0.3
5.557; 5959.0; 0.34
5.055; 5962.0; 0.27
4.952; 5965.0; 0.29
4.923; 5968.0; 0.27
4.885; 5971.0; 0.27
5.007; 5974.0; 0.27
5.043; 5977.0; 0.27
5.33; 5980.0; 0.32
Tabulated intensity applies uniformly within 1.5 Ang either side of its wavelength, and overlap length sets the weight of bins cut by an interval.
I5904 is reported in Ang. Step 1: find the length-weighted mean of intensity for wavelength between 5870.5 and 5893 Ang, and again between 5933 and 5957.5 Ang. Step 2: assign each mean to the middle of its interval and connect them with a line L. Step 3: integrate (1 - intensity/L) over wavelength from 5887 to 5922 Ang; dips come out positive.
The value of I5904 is 1.5 Ang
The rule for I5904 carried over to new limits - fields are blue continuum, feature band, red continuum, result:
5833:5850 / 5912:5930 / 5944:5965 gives 0.93 Ang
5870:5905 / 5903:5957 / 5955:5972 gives -3.10 Ang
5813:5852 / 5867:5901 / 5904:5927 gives 3.77 Ang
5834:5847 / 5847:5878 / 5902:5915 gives 1.68 Ang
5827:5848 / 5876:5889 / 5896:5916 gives 0.66 Ang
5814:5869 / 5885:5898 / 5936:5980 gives 2.47 Ang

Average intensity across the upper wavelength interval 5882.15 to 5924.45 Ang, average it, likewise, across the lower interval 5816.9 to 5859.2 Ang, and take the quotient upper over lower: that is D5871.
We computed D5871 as 0.91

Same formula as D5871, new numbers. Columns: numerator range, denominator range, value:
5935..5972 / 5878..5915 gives 1.08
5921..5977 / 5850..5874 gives 1.03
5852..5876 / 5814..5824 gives 0.94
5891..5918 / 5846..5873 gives 0.95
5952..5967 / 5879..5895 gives 1.17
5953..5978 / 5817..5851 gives 0.95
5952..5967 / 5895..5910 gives 1.11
